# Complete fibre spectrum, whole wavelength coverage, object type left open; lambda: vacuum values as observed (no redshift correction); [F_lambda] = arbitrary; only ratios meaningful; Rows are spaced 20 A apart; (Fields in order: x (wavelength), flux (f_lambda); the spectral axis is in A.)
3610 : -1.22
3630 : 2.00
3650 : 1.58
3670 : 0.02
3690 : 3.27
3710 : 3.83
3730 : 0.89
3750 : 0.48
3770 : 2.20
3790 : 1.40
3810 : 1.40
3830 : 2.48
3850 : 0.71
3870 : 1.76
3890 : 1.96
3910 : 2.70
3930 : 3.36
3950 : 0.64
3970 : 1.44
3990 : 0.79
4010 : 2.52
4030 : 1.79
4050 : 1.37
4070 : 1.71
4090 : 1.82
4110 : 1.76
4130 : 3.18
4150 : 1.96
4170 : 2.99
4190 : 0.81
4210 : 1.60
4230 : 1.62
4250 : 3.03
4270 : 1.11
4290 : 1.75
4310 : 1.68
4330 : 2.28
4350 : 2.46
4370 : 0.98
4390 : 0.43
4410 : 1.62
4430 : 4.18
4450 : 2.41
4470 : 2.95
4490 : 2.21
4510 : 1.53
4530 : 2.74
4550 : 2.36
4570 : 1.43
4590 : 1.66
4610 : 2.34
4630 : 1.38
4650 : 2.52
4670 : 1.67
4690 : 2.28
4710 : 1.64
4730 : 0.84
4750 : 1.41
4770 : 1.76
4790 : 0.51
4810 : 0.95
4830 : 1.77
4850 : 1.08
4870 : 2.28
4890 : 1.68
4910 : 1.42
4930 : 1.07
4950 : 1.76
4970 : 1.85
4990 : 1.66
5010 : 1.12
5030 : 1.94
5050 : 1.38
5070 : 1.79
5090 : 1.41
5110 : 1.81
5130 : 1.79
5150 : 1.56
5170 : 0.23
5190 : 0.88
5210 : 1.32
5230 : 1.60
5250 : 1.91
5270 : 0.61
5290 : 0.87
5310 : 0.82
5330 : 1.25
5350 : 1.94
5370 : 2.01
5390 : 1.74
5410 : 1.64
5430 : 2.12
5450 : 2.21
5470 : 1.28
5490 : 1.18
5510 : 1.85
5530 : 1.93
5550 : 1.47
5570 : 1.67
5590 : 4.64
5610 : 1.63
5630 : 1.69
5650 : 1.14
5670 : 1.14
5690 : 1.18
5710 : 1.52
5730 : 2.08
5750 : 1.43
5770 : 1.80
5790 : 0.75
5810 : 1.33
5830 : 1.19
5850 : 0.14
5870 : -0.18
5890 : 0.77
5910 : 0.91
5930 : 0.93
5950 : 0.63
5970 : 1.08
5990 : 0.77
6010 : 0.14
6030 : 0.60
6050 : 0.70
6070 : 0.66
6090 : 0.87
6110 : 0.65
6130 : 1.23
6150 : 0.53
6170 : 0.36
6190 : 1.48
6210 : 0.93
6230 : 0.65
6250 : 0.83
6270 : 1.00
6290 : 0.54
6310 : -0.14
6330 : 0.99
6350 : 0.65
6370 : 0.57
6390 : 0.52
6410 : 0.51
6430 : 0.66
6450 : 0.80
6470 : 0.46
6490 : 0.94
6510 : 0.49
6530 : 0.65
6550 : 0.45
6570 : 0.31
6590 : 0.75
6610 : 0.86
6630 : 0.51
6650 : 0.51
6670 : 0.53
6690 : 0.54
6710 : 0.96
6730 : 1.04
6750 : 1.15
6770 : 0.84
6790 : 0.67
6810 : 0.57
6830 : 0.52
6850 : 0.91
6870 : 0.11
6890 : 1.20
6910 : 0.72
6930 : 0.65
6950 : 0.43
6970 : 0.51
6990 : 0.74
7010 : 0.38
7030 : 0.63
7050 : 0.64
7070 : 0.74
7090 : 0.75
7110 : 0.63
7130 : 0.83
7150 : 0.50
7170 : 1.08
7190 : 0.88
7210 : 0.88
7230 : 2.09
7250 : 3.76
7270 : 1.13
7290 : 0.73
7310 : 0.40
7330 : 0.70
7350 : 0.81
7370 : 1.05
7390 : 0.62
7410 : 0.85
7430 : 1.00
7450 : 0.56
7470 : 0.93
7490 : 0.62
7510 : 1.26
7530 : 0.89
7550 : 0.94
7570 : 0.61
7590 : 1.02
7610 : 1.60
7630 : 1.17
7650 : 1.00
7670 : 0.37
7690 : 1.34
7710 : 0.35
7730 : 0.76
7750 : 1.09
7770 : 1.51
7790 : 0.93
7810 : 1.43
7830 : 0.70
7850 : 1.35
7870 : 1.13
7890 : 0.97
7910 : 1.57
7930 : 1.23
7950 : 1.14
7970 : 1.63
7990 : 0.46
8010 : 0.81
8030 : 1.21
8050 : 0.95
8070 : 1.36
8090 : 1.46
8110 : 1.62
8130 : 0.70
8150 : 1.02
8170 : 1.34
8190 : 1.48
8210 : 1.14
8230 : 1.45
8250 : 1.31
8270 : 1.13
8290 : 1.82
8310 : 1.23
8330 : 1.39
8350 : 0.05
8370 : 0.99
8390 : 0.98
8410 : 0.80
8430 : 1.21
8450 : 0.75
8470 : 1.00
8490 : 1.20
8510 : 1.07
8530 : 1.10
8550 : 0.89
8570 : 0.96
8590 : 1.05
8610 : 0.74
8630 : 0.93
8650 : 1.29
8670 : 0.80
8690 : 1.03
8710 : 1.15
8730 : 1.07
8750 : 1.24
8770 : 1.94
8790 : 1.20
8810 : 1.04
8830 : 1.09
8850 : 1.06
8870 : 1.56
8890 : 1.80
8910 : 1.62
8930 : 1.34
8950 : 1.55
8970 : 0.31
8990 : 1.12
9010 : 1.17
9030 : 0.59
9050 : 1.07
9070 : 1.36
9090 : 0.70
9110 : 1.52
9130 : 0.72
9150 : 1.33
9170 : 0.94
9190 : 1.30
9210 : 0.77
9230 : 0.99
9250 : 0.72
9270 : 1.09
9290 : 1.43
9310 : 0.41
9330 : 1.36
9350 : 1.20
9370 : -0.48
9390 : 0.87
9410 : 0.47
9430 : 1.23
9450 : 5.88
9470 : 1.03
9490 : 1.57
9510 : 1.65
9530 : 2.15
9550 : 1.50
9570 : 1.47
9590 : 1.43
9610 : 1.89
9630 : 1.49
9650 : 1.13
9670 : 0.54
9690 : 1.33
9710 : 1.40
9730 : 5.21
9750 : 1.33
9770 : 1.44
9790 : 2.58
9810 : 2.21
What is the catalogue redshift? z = 0.94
